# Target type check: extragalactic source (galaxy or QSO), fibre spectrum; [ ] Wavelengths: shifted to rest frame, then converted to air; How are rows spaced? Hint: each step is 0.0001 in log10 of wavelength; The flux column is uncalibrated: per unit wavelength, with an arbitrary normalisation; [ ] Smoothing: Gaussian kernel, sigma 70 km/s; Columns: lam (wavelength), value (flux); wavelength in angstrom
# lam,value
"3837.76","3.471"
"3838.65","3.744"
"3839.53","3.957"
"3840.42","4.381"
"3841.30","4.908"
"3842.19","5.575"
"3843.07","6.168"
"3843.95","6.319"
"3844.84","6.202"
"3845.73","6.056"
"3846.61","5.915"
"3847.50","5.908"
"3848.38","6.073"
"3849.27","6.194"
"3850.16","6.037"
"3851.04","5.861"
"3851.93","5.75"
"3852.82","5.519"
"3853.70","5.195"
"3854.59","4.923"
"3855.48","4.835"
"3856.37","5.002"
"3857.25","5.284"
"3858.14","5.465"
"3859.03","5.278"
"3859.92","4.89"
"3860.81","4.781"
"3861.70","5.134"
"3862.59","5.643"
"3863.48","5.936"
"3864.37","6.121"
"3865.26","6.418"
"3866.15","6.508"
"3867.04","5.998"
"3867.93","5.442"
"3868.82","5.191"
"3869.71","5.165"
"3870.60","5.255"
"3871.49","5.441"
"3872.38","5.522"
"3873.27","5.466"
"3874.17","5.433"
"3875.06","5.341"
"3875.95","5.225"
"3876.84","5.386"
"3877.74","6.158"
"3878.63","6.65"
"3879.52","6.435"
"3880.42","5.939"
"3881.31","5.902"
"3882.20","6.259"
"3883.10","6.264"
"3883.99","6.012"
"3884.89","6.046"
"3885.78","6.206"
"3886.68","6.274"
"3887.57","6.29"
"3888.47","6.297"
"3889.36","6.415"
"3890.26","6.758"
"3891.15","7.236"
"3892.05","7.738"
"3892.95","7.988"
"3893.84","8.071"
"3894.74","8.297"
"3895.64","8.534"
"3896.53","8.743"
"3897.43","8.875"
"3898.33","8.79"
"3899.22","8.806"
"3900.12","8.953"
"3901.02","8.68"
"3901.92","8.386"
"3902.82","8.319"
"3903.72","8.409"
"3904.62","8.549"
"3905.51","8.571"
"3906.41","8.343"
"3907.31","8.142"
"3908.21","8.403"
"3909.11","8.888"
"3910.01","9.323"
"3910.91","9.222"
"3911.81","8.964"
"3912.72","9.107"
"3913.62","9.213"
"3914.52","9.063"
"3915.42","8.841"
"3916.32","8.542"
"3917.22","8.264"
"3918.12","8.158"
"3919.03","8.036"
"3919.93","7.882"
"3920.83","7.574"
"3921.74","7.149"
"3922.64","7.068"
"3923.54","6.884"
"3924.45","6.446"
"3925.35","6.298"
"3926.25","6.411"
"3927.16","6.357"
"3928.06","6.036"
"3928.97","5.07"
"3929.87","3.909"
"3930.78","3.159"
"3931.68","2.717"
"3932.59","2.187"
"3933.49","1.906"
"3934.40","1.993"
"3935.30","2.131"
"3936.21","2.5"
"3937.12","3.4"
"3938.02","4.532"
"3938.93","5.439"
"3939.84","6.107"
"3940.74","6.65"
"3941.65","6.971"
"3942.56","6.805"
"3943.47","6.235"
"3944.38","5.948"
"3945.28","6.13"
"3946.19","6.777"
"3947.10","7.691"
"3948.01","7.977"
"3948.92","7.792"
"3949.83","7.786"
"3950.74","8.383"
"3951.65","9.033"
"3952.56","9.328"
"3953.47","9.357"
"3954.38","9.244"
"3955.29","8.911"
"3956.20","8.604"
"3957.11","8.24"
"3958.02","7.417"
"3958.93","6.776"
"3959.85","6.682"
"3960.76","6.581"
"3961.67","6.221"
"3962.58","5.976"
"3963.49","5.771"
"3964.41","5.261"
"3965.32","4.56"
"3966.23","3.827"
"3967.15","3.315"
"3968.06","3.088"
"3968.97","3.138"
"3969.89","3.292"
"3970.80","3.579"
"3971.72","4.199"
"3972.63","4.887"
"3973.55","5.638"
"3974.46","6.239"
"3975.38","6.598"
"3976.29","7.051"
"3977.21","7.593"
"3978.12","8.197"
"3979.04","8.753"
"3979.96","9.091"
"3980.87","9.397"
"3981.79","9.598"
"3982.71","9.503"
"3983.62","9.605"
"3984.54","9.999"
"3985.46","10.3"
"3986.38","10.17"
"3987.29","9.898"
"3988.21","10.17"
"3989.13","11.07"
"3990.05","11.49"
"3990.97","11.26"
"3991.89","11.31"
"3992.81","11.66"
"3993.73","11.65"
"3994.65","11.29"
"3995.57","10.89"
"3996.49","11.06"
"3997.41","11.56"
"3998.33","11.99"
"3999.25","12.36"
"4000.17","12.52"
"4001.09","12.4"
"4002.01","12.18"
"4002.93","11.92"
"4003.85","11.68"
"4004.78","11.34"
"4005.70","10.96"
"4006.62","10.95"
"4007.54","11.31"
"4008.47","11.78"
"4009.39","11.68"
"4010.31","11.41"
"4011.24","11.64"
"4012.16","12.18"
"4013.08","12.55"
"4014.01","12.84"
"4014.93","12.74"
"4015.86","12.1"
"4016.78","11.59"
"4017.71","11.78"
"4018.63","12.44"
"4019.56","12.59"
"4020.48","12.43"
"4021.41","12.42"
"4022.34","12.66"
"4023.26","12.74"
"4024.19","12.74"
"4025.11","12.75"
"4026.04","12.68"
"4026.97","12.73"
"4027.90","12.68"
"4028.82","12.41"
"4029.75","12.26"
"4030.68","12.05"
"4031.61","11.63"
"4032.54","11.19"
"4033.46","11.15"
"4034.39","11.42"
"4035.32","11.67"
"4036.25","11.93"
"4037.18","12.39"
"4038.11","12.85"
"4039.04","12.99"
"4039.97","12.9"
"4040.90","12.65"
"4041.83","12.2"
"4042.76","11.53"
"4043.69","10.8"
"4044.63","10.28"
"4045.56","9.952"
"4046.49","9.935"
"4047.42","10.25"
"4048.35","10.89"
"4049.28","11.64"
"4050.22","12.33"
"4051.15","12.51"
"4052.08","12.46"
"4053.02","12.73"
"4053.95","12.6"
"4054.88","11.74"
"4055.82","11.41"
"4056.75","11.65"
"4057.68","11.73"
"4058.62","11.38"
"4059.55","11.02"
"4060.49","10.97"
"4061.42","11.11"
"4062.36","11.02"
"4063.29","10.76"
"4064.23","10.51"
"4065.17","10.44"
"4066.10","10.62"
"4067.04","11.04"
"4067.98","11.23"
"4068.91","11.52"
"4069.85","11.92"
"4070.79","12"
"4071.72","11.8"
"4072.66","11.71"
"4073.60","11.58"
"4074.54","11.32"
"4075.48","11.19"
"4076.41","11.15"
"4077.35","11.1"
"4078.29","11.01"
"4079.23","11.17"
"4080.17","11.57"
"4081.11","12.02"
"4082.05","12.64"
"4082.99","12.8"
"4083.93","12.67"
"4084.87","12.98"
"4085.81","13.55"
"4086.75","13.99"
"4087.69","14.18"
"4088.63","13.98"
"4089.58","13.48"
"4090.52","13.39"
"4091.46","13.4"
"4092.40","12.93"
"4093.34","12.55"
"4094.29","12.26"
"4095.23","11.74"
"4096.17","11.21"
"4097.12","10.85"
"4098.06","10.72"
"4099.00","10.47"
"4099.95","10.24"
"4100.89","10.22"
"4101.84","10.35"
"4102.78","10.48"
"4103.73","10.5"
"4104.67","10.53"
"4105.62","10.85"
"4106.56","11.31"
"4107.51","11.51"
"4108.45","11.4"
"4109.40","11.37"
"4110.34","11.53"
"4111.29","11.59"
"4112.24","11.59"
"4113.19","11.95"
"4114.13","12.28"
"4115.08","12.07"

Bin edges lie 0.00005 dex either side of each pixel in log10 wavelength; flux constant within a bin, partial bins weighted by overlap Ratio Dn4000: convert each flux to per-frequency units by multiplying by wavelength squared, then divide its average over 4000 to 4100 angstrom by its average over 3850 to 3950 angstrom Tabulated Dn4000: 1.98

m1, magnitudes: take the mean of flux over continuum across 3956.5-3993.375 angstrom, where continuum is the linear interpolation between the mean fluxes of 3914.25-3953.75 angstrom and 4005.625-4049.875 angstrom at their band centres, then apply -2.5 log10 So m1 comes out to 0.19 mag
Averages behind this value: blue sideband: 6.27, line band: 7.46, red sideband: 11.9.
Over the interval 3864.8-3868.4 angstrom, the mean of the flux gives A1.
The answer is 6.09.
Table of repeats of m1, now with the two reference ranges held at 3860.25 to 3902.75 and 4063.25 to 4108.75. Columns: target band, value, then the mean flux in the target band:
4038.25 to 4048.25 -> -0.08 mag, 11.4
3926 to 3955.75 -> 0.35 mag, 5.91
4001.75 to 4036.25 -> -0.20 mag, 12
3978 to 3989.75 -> -0.07 mag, 9.74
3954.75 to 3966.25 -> 0.27 mag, 6.65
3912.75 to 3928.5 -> -0.01 mag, 7.59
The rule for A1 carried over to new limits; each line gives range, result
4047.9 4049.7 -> 11.3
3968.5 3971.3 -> 3.34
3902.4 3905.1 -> 8.45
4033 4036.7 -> 11.5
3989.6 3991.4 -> 11.4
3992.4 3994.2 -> 11.6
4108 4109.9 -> 11.4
